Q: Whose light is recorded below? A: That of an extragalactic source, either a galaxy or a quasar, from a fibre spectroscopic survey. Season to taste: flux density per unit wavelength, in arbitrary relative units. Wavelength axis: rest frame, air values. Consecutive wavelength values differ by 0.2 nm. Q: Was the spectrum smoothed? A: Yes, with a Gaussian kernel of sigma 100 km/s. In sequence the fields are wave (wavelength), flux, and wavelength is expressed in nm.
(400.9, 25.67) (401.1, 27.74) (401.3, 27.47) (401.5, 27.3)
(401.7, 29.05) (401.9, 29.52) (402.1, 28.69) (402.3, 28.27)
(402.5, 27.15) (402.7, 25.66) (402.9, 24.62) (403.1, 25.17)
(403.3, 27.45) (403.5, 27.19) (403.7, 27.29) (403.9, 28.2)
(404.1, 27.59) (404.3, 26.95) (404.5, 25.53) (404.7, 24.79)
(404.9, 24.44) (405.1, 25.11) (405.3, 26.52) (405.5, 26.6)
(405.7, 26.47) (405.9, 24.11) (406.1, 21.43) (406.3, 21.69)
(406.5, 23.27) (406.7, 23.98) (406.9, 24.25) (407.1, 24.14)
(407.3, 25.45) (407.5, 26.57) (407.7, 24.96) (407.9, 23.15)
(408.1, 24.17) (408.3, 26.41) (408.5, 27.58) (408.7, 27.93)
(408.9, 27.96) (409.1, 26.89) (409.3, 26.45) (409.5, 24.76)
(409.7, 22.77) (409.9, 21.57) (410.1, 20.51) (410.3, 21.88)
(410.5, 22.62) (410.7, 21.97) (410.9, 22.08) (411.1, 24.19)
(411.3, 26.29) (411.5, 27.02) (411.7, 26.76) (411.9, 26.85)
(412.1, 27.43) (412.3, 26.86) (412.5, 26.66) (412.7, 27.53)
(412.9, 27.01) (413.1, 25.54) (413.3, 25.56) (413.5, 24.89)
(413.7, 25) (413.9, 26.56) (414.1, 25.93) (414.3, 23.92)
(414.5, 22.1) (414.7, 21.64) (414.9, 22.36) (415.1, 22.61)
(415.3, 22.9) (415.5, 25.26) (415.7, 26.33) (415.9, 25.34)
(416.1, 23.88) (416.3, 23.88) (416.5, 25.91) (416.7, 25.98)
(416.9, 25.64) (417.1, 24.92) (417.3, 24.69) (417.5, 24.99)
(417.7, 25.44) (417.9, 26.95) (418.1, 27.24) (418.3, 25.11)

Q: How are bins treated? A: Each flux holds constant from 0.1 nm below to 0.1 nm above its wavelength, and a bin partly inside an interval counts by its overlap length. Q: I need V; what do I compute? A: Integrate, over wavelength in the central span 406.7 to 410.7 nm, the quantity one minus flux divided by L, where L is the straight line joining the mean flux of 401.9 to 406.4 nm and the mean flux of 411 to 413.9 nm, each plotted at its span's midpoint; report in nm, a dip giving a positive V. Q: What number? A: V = 0.23 nm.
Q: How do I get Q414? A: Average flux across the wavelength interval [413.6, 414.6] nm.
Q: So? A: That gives 24.7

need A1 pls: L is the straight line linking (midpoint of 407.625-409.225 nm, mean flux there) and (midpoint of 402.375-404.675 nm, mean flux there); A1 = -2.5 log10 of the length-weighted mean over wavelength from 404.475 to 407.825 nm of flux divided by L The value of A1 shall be 0.073 mag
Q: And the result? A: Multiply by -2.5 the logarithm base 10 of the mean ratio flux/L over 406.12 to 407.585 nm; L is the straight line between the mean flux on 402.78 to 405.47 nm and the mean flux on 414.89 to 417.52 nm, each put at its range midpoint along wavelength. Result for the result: 0.081 mag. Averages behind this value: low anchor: 26.2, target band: 24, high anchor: 24.7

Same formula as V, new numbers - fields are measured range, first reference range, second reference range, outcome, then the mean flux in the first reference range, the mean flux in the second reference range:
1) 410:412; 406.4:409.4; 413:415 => 0.07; 25.5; 24.4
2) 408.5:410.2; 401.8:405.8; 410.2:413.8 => 0.05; 26.7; 25.3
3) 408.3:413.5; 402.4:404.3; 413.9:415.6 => -0.15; 26.7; 23.5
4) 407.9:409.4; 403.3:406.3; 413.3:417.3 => -0.07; 25.8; 24.5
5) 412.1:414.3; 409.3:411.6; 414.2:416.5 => -0.24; 23.4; 23.8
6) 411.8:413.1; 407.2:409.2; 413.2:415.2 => -0.12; 26.1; 24.1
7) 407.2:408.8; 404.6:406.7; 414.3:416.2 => -0.10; 24.4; 23.6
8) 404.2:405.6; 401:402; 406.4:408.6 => 0.03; 28.2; 24.9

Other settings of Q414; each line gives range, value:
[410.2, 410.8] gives 22.2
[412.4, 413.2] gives 26.7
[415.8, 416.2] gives 24.6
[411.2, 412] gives 26.7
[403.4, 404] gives 27.6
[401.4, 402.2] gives 28.6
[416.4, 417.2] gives 25.6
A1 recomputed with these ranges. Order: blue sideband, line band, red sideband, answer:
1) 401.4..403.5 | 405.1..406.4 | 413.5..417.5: 0.09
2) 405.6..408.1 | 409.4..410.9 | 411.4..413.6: 0.15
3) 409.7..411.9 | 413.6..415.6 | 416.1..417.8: 0.03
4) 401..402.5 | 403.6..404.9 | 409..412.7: 0.03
